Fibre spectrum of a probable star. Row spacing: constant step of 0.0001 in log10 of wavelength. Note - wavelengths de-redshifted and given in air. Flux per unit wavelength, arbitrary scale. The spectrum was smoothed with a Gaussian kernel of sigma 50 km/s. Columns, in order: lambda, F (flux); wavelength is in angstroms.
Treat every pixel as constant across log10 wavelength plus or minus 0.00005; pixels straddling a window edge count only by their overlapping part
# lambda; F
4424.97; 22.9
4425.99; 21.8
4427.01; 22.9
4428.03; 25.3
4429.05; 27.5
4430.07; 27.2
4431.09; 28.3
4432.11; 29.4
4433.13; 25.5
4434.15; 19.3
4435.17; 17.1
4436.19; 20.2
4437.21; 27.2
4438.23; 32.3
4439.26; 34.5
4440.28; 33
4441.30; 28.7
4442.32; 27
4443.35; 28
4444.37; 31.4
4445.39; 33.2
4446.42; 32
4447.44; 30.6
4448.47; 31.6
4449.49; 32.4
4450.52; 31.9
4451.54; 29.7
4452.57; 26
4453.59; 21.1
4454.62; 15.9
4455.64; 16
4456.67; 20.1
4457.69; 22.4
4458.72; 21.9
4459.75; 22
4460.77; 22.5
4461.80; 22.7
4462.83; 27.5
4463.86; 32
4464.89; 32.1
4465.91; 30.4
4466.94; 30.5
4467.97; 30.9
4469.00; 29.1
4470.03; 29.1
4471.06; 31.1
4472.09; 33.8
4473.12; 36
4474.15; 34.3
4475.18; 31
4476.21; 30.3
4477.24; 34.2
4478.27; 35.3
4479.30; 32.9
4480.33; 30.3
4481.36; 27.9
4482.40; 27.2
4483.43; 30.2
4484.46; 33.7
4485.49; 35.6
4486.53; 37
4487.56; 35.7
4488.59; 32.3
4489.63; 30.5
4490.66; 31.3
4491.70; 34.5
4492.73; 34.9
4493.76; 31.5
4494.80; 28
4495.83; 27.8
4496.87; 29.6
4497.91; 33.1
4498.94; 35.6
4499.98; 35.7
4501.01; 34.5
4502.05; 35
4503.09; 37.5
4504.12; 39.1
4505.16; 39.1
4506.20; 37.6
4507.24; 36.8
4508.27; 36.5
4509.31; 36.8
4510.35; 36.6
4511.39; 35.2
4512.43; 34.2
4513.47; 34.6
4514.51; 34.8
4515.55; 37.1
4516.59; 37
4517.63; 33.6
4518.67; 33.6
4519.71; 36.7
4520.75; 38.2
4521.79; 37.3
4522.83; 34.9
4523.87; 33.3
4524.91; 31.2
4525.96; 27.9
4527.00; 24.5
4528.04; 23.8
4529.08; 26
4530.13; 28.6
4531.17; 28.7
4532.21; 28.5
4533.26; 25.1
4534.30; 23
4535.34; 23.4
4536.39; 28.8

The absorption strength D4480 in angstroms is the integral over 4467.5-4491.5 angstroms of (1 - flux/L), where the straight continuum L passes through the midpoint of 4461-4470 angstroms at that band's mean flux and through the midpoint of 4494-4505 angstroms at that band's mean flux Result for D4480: -0.9 angstroms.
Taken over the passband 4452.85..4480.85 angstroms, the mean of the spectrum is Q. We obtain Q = 28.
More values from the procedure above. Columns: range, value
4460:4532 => 32.5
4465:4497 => 31.9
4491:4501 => 32.4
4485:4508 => 34.2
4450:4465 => 24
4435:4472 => 27.5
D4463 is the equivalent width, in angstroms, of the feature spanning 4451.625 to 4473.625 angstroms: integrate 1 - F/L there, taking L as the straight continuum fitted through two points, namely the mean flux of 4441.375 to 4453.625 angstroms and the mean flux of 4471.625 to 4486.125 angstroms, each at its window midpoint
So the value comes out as 3.4 angstroms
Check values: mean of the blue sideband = 29.9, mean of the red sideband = 32.4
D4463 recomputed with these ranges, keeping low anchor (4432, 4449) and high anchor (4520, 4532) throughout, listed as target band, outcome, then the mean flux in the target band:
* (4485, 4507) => -3.26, 34.1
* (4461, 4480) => -1.36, 31.1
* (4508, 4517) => -1.70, 35.8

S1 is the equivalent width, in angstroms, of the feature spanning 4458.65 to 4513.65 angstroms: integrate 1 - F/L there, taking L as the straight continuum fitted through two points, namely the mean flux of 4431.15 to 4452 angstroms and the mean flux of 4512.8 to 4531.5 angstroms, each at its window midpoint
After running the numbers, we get -2.87 angstroms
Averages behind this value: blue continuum 28.7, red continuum 32.4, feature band 32.4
